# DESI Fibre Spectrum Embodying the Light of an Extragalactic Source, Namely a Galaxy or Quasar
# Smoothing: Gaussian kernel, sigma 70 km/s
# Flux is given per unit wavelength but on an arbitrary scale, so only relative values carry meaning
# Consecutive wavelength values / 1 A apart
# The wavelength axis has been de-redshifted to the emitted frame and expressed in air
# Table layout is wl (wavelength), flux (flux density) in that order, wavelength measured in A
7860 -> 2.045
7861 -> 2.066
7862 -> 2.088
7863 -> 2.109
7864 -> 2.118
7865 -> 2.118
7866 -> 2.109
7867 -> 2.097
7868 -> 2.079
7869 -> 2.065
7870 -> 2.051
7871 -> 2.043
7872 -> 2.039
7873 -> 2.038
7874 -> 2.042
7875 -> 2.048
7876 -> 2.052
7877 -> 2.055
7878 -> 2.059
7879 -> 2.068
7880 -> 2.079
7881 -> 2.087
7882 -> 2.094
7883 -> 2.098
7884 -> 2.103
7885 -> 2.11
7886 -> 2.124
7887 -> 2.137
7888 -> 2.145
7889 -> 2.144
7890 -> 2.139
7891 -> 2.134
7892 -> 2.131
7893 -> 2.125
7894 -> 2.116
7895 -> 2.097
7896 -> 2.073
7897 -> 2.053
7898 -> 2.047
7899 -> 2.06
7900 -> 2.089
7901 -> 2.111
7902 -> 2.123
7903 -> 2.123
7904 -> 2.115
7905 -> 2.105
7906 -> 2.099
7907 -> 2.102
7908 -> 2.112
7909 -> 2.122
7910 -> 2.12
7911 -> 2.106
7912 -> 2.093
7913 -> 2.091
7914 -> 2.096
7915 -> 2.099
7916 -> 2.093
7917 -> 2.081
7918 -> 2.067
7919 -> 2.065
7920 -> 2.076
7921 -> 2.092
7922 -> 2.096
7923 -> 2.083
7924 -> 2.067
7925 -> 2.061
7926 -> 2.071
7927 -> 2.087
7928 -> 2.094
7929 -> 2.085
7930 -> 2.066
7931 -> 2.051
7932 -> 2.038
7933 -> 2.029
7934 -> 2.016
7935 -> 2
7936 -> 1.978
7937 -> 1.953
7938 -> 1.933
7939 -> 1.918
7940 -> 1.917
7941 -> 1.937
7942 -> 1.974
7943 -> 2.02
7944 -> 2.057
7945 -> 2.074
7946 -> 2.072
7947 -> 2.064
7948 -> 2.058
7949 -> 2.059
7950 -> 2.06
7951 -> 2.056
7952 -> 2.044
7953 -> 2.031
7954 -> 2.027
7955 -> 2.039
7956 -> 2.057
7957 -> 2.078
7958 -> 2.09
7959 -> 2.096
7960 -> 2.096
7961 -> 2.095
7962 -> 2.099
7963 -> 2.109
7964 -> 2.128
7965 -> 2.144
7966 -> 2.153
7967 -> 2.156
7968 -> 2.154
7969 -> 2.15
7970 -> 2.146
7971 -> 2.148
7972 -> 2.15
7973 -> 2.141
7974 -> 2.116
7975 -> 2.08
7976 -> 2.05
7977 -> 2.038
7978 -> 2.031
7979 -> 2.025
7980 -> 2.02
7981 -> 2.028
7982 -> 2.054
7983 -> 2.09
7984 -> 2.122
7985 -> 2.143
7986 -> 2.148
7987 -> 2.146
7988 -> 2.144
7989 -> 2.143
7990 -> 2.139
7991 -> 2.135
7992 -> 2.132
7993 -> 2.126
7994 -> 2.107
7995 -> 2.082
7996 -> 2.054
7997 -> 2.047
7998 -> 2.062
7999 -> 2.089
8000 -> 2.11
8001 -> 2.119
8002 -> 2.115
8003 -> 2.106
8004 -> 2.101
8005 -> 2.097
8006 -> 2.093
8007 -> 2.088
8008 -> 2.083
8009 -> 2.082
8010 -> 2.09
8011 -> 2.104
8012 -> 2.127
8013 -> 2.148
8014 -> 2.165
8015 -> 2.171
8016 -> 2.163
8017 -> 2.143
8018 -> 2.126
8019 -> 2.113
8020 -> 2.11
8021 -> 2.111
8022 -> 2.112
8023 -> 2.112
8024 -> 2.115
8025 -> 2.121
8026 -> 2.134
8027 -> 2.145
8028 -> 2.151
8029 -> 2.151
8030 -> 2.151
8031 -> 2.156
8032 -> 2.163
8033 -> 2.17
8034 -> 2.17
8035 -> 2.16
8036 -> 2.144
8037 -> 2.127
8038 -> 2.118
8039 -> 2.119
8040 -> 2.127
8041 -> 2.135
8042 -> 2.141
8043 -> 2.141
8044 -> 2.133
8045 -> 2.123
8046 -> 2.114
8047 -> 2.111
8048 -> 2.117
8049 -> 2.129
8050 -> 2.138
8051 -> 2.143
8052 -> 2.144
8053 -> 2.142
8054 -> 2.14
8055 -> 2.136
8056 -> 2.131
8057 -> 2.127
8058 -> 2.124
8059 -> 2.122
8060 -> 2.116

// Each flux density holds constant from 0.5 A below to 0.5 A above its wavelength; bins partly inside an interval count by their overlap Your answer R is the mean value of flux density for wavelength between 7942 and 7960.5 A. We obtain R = 2.06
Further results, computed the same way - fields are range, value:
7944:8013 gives 2.09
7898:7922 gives 2.1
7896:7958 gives 2.06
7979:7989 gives 2.1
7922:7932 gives 2.07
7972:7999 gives 2.09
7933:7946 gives 1.99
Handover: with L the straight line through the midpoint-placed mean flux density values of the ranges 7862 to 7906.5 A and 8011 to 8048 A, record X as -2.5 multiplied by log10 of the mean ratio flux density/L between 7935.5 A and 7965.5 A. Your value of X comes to 0.037 mag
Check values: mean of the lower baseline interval 2.09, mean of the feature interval 2.04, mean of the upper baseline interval 2.14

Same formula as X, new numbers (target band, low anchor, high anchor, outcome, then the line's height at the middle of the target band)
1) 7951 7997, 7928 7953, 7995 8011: -0.02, 2.06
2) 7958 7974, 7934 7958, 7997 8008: -0.04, 2.05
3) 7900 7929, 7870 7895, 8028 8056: 0.00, 2.1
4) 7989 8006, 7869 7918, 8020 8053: 0.01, 2.12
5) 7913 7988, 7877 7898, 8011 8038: 0.03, 2.12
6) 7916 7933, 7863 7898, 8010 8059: 0.02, 2.1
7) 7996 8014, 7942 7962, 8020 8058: 0.00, 2.11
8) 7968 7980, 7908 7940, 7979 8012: -0.01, 2.09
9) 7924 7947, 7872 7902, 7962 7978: 0.05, 2.11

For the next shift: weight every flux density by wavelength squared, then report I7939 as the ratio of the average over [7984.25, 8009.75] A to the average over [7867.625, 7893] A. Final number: 1.04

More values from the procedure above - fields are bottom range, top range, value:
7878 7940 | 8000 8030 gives 1.05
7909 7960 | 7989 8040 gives 1.06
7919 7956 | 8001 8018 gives 1.06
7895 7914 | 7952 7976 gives 1.02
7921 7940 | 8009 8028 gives 1.07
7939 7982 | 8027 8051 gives 1.05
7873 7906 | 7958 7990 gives 1.03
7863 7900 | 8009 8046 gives 1.06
